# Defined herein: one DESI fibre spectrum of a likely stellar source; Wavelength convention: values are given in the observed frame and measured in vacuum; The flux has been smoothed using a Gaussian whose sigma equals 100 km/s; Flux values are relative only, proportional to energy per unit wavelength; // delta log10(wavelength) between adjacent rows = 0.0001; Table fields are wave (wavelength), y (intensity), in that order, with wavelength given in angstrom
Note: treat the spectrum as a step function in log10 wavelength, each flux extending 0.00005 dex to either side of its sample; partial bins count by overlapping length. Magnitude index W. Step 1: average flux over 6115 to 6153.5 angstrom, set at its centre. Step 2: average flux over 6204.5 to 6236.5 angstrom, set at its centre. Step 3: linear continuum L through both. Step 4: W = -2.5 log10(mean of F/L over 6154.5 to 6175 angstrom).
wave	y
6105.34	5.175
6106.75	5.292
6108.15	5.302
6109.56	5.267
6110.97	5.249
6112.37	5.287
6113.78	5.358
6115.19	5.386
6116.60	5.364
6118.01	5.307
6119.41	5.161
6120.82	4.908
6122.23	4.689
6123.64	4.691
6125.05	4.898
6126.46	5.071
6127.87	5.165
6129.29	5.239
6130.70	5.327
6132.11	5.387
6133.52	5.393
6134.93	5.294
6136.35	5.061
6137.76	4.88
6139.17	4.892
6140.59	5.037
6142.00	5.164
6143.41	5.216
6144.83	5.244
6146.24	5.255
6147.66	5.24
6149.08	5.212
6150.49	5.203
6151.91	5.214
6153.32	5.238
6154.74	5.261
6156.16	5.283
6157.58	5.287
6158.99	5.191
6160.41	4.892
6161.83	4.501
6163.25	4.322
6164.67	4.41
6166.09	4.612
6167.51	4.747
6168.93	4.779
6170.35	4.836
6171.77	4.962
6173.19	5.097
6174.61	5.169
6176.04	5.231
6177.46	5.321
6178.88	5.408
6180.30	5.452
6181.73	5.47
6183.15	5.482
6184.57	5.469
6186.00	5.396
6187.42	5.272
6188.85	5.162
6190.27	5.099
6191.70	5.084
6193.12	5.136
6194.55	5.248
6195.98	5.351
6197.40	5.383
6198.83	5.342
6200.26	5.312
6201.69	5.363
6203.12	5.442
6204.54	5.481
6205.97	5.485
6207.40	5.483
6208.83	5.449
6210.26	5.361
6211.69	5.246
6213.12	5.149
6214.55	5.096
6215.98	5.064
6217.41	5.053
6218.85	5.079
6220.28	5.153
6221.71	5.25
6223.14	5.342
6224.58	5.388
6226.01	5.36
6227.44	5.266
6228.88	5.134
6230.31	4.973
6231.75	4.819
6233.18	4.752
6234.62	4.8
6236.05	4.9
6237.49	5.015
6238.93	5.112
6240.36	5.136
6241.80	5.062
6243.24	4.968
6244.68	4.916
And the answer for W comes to 0.06 mag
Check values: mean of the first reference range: 5.14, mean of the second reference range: 5.17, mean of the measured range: 4.88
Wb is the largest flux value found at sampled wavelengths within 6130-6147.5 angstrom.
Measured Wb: 5.393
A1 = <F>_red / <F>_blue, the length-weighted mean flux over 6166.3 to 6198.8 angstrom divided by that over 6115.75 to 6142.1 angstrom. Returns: 1.02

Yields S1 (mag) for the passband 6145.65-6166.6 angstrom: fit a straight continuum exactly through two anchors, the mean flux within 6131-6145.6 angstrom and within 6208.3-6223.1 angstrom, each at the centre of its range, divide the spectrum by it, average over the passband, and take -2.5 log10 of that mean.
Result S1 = 0.035 mag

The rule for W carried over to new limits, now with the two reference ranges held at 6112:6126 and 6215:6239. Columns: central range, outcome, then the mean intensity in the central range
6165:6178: 0.030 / 4.95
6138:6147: -0.006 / 5.12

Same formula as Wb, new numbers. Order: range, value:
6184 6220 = 5.485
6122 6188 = 5.482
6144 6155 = 5.261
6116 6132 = 5.364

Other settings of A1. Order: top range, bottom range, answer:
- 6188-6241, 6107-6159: 1.00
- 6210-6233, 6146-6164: 1.02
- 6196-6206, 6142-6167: 1.07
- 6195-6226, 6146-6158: 1.01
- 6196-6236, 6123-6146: 1.02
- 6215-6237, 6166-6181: 1.00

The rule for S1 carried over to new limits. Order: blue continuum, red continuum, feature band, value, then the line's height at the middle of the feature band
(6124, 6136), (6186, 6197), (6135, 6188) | 0.02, 5.21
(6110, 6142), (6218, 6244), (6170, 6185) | -0.03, 5.11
